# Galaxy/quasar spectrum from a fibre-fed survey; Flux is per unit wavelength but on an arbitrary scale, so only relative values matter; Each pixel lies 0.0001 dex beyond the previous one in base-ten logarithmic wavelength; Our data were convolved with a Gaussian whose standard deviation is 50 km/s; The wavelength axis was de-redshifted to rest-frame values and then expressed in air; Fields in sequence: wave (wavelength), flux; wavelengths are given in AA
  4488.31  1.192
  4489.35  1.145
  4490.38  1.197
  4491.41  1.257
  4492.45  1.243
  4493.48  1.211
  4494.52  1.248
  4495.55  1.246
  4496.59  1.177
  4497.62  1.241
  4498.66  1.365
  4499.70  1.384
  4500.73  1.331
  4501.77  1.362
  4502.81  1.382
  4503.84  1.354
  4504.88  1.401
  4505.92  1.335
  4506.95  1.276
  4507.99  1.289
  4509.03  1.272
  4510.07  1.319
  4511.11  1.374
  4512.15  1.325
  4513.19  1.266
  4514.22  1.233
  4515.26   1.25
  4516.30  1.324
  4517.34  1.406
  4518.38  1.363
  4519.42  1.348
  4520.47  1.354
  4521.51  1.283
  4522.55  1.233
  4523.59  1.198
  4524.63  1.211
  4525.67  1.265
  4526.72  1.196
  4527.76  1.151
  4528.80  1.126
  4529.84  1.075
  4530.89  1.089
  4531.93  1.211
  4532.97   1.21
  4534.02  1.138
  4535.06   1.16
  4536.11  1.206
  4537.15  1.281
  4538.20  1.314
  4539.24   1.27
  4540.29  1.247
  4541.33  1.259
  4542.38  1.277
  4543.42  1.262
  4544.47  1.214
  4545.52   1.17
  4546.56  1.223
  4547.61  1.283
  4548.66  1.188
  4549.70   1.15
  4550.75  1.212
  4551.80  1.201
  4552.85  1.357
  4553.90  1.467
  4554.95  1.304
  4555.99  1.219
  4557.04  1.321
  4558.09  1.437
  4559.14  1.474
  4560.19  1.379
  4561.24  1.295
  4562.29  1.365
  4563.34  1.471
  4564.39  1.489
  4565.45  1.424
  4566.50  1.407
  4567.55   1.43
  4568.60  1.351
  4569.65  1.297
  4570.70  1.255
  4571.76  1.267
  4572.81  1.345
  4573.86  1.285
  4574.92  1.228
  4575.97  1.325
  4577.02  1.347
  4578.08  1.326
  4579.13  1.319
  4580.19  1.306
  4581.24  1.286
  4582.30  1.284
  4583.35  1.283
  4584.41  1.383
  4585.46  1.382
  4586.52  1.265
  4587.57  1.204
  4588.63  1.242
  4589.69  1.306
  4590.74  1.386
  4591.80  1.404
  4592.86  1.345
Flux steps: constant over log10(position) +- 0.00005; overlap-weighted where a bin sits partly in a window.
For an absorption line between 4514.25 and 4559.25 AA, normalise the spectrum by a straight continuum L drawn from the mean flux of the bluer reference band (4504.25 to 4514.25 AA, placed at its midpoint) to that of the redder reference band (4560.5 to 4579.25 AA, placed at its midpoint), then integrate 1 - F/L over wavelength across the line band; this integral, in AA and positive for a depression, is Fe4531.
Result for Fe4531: 2.6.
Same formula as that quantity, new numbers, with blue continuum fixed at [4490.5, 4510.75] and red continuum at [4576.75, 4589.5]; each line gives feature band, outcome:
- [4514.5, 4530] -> 0.5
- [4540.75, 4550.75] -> 0.6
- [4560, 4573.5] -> -0.7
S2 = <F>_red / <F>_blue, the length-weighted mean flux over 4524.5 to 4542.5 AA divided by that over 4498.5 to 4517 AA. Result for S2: 0.91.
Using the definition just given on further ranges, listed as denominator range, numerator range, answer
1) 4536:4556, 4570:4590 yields 1.03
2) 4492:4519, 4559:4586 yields 1.03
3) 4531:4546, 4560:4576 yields 1.10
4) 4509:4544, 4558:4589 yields 1.07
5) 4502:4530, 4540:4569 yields 1.03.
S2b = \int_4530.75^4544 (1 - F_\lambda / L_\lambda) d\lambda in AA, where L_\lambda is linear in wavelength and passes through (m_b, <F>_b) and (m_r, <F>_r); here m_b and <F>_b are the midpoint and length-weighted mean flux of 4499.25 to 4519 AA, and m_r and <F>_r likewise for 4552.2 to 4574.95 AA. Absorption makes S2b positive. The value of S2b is 1.1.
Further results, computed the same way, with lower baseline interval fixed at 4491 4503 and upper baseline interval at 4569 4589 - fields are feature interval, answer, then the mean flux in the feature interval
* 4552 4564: -0.7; 1.37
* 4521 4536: 1.2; 1.18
